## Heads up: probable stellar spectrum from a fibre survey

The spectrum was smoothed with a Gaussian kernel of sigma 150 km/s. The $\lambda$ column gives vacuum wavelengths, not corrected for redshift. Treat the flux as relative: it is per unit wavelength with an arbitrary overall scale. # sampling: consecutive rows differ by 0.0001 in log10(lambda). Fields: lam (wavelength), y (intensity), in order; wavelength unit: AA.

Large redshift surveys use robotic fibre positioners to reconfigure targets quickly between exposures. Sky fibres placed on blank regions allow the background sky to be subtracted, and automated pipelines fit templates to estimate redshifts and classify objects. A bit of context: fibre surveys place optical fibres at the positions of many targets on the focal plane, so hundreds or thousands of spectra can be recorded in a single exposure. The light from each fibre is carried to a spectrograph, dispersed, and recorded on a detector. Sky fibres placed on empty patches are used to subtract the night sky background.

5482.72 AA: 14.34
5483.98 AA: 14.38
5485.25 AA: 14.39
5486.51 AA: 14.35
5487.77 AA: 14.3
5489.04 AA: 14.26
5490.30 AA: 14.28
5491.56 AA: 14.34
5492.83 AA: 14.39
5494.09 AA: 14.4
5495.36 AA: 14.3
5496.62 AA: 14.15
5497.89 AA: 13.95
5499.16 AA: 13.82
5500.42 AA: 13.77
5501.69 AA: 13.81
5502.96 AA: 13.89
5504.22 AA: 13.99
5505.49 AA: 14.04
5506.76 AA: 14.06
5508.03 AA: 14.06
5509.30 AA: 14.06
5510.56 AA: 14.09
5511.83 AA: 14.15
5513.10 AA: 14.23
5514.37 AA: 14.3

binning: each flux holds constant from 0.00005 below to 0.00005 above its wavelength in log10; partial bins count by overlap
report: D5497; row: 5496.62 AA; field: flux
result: 14.15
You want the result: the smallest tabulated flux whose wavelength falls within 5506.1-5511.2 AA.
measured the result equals 14.06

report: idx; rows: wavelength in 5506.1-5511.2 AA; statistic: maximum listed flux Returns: 14.09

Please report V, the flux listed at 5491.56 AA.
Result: 14.34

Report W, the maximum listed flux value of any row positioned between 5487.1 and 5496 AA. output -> 14.4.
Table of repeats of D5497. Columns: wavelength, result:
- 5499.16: 13.82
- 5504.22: 13.99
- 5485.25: 14.39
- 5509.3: 14.06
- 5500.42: 13.77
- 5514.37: 14.3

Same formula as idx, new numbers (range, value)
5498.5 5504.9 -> 13.99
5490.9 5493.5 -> 14.39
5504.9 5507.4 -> 14.06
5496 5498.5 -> 14.15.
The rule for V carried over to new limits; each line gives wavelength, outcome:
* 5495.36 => 14.3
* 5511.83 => 14.15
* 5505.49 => 14.04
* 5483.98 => 14.38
